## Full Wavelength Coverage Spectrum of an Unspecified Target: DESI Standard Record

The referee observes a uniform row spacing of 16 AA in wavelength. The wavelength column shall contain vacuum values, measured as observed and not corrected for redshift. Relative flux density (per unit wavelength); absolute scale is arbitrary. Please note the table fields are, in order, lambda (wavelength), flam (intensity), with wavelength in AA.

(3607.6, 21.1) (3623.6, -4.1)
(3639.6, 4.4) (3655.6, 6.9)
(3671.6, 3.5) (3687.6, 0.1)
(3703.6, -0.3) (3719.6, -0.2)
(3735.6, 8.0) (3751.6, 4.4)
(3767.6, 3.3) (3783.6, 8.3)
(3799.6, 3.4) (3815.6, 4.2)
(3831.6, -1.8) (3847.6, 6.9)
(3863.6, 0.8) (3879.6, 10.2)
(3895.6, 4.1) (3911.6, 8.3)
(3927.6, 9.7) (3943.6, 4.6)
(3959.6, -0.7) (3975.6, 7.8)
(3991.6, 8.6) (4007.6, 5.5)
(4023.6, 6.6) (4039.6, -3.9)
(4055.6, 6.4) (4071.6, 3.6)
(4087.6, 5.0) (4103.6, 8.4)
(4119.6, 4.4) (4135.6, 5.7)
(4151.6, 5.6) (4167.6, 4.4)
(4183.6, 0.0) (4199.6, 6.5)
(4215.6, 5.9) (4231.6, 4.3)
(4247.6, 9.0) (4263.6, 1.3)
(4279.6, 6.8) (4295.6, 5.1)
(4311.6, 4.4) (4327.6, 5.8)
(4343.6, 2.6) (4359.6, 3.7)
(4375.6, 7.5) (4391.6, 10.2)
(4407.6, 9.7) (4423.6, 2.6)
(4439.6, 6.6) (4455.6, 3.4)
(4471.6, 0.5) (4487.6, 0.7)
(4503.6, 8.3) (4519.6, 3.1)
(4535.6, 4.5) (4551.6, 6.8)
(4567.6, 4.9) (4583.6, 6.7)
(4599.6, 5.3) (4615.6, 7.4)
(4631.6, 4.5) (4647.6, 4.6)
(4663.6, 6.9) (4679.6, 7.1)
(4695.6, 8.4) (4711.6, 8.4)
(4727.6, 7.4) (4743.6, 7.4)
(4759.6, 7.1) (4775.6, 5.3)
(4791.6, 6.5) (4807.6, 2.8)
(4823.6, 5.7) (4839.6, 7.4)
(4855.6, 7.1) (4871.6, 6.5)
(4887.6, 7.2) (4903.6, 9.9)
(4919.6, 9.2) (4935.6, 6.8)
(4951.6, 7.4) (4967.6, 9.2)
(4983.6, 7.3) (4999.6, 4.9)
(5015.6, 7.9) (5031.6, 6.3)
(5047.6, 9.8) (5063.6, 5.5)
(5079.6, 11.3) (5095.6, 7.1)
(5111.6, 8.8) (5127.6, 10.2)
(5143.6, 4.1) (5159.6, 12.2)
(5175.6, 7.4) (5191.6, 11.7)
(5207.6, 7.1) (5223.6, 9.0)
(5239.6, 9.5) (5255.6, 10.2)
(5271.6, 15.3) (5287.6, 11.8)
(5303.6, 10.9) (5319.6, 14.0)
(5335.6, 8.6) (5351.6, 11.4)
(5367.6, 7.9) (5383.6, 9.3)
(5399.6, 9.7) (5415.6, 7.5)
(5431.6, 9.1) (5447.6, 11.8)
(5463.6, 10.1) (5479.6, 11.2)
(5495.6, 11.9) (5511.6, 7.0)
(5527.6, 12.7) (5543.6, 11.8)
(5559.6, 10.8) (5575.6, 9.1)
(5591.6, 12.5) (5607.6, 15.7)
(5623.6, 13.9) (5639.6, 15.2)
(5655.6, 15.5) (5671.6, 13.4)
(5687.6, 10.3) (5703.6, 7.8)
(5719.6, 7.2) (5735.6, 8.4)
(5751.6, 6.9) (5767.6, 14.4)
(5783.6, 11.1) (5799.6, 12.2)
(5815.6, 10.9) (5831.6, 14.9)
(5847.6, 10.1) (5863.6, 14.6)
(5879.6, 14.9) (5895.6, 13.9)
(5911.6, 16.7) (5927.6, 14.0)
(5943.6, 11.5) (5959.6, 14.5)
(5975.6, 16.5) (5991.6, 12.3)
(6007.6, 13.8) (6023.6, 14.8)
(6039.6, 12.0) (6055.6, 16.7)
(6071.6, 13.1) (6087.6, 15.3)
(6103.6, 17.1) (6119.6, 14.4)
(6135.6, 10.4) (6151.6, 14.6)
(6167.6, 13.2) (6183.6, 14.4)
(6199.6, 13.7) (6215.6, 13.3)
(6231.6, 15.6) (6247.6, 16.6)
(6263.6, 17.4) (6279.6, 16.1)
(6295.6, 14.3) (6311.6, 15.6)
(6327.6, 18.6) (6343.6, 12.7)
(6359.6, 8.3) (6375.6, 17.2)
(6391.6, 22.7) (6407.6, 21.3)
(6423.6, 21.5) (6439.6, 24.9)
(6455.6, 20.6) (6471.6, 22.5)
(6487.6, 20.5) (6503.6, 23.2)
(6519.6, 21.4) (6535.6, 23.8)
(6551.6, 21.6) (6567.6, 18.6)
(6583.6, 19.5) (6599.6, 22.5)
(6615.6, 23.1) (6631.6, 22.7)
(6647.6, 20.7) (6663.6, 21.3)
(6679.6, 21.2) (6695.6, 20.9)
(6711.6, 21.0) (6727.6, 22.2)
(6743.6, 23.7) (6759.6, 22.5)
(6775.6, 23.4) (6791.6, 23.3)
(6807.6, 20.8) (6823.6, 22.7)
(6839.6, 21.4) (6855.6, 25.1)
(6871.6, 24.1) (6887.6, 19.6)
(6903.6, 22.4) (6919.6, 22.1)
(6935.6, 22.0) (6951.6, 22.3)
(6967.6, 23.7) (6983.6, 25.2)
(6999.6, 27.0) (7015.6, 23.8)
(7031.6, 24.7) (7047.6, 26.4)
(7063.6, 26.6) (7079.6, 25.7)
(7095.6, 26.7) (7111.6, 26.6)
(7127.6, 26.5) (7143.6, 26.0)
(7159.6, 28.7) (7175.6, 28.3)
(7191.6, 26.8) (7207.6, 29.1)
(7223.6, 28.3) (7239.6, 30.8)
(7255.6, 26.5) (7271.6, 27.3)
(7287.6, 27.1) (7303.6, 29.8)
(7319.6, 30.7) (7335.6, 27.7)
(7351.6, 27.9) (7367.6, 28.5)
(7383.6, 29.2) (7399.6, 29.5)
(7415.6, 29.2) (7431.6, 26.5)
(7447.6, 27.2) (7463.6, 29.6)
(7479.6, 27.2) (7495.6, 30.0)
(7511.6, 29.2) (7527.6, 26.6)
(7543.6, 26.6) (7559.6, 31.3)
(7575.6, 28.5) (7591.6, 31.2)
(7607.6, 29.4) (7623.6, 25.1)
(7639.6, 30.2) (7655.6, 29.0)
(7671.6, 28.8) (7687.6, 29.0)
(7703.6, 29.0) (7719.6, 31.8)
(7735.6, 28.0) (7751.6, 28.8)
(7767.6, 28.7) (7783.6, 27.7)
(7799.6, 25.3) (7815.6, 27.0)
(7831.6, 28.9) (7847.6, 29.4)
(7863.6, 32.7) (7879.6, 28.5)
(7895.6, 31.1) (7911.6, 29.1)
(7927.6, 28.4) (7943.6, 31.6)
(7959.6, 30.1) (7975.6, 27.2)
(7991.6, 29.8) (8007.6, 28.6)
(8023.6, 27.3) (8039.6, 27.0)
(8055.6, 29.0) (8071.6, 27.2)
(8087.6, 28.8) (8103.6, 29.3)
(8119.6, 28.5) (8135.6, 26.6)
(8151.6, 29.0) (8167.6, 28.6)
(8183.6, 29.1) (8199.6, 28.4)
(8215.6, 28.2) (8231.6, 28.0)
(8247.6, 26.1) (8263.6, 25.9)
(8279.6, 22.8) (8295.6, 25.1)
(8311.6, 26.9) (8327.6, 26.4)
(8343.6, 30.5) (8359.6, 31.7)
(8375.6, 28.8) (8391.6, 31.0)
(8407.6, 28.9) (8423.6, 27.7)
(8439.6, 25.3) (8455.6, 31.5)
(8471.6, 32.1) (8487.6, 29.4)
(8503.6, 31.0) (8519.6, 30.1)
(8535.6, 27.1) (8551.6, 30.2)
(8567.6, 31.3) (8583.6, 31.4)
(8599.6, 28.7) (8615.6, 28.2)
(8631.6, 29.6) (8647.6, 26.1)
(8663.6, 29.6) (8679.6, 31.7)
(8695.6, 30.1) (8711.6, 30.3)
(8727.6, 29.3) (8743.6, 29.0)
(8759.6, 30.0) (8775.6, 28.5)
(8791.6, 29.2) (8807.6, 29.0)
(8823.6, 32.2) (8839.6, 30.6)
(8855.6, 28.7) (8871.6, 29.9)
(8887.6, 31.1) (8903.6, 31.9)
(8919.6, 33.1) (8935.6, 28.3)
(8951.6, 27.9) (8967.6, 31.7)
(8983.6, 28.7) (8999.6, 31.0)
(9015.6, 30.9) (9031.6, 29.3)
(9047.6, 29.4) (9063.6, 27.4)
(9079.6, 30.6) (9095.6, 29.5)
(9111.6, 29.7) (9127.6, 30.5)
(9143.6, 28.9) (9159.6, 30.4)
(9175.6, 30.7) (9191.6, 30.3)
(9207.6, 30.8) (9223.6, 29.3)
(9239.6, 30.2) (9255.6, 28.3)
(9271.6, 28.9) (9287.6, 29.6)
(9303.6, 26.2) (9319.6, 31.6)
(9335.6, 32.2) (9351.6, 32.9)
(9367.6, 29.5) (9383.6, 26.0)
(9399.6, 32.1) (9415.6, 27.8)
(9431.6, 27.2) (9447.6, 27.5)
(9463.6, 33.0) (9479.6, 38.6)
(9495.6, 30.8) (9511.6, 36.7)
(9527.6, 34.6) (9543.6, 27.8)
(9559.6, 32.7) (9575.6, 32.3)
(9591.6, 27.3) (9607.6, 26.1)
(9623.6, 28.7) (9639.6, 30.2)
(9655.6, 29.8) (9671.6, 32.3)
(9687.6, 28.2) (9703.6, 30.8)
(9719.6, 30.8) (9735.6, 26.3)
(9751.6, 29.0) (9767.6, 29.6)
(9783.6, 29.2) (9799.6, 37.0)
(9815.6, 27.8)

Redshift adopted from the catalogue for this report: 0.60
